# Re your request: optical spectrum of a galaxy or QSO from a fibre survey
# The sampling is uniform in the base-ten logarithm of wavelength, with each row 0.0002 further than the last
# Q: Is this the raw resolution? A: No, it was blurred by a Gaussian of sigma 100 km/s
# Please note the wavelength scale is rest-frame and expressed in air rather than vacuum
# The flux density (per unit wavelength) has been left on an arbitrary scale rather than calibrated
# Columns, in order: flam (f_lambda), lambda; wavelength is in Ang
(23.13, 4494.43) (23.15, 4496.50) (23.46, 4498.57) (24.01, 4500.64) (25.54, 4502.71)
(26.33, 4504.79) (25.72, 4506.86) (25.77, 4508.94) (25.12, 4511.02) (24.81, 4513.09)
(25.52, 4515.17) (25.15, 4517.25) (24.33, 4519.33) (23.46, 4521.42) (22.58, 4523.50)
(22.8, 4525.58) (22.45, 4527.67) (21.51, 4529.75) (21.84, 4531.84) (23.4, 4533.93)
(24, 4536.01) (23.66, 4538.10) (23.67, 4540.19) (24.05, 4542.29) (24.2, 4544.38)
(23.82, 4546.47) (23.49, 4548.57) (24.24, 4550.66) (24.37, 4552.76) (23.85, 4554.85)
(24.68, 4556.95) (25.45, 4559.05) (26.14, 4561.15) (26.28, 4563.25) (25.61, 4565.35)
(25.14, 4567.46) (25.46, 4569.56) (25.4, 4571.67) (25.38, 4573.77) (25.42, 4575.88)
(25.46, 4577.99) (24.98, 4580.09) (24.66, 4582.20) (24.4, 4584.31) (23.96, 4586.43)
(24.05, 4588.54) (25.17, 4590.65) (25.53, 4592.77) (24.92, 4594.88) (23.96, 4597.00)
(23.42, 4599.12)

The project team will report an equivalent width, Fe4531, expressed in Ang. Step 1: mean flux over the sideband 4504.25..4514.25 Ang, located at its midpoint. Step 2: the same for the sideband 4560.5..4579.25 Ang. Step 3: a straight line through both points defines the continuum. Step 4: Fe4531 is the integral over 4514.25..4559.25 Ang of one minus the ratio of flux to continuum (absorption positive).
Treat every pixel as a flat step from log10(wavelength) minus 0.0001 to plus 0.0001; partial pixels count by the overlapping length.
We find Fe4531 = 3.2 Ang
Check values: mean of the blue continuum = 25.5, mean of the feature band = 23.7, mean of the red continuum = 25.6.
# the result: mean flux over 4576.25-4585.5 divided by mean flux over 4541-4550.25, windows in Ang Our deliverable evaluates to 1.0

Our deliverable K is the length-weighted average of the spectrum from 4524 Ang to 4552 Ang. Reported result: 23.3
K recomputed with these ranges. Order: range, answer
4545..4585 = 25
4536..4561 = 24.2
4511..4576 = 24.3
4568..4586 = 25.1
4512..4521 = 24.8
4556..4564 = 25.6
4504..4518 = 25.5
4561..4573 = 25.6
